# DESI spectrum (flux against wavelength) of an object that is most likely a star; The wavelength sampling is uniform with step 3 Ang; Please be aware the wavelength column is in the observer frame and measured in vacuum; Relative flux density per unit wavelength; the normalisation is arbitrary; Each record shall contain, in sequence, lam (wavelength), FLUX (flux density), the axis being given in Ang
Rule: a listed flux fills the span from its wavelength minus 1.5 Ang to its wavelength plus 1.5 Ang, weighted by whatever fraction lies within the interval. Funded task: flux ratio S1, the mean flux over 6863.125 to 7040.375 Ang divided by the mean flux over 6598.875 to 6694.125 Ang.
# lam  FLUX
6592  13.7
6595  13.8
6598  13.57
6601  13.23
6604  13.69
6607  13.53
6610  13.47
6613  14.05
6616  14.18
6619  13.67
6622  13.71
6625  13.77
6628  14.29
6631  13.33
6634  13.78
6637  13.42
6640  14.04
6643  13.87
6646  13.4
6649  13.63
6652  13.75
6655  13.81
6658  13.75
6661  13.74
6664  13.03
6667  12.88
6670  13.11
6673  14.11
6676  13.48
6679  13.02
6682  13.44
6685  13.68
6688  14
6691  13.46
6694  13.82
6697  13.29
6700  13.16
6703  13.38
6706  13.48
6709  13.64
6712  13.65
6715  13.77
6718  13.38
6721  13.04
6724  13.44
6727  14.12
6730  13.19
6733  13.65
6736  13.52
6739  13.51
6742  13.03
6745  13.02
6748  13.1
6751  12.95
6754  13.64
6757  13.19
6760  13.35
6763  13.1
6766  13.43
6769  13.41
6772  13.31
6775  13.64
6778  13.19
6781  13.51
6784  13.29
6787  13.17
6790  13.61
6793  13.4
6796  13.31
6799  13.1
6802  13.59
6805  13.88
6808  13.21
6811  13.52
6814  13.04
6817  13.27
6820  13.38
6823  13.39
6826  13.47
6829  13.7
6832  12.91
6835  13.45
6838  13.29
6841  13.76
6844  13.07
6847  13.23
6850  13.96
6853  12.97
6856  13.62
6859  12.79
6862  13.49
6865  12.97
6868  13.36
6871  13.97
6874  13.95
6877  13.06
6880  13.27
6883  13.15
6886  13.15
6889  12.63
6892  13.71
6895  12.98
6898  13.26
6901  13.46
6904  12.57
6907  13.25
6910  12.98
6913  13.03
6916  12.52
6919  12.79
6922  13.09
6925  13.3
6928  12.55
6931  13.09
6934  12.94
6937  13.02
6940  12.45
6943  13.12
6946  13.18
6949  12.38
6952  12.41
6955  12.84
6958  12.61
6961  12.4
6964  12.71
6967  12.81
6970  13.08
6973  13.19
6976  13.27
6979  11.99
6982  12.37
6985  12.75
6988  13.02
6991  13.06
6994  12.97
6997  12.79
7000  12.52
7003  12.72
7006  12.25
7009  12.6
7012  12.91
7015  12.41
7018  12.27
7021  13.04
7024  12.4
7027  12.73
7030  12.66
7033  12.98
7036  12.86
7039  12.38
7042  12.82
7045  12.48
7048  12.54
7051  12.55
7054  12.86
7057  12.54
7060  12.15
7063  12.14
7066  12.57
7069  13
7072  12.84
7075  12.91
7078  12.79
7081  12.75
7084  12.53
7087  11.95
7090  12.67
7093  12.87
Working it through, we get 0.9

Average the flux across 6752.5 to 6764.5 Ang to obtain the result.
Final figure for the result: 13.3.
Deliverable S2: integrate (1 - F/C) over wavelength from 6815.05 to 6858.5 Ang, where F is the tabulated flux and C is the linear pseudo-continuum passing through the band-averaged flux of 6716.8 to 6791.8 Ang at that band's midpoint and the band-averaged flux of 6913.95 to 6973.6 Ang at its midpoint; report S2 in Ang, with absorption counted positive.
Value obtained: -0.8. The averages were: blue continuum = 13.4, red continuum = 12.8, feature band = 13.4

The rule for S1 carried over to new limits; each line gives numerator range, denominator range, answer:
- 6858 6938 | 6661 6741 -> 0.97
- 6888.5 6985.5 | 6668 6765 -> 0.96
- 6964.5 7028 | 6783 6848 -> 0.95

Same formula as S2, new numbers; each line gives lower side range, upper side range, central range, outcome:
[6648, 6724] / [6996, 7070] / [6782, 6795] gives -0.1 Ang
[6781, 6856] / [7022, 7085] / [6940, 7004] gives 0.7 Ang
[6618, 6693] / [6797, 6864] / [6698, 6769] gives 0.6 Ang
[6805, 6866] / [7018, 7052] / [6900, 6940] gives 0.3 Ang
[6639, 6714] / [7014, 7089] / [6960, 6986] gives 0.1 Ang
